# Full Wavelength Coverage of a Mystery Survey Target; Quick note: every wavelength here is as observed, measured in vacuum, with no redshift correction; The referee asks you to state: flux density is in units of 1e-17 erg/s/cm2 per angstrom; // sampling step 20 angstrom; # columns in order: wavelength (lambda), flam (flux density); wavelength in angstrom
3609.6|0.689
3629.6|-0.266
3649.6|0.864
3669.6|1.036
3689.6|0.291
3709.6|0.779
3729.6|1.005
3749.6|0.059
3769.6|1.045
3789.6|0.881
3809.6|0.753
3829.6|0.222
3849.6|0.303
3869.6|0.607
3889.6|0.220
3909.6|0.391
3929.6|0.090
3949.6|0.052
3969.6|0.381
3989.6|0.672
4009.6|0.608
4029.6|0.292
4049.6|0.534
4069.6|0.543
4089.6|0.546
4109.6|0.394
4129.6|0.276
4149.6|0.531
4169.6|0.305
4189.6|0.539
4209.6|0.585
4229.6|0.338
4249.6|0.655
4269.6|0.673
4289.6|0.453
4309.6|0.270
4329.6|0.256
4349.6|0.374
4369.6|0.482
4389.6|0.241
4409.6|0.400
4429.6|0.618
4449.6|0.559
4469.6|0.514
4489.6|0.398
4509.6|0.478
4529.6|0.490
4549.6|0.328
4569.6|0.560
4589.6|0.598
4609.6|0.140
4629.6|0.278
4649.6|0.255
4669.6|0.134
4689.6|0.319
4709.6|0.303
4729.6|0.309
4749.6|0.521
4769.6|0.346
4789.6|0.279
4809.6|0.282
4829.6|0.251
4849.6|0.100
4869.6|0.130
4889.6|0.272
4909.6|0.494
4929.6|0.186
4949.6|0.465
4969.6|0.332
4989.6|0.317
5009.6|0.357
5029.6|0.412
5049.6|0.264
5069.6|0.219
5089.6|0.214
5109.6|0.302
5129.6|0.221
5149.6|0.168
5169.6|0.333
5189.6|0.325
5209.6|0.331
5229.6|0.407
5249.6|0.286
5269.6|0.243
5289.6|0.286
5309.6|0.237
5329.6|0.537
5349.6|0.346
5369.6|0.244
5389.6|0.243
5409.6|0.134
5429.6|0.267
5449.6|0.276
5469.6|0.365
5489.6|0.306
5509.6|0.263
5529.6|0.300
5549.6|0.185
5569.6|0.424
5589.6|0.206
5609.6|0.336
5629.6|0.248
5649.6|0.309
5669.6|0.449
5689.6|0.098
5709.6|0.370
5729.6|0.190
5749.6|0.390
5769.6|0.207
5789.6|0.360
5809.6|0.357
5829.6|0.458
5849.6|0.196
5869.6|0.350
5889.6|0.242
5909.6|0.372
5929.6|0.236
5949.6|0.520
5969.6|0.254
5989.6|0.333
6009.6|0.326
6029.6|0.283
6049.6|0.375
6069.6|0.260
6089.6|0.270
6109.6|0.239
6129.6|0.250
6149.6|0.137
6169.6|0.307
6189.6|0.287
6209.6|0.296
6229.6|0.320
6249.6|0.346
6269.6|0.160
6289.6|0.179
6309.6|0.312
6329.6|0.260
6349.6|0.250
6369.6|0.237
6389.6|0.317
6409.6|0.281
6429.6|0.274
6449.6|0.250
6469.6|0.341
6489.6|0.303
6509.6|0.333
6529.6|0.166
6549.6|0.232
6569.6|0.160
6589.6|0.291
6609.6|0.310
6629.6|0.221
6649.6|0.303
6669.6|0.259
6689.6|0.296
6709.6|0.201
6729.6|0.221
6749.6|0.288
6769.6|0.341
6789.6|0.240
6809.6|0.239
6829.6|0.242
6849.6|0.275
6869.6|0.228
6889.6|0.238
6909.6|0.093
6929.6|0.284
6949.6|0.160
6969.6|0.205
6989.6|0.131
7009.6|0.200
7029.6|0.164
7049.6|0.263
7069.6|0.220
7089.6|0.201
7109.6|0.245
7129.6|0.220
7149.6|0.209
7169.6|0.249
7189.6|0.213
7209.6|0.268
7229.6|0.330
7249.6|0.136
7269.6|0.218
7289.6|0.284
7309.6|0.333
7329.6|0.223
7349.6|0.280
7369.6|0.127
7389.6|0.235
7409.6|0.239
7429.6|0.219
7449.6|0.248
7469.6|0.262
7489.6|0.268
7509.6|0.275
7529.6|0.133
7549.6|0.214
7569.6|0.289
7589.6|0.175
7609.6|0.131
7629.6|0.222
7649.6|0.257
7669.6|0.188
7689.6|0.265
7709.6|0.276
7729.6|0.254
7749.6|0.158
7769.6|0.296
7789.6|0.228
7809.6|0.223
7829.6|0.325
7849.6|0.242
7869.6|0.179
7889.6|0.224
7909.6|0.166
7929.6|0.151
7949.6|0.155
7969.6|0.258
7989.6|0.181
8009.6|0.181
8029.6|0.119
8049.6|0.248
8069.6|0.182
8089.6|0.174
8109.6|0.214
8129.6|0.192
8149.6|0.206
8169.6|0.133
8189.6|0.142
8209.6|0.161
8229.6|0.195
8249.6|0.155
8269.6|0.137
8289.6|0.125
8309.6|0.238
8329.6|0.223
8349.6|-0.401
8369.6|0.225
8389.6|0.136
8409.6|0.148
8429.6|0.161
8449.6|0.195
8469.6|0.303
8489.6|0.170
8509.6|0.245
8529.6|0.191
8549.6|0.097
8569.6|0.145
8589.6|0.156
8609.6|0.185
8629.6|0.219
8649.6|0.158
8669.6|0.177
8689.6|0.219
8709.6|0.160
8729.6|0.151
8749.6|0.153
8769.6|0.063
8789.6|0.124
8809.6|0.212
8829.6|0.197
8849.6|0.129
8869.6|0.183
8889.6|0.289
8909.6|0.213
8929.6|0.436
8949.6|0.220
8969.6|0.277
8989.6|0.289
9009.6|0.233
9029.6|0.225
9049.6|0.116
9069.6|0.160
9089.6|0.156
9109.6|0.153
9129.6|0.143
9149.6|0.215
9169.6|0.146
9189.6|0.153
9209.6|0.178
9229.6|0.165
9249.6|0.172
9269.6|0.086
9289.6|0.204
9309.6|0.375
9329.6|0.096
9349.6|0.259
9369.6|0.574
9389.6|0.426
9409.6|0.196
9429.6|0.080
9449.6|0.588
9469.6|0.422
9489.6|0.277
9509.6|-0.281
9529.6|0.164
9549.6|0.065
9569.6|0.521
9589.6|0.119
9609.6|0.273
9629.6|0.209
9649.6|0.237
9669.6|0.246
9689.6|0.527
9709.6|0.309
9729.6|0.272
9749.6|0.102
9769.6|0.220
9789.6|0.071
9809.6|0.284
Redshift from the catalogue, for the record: 1.500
